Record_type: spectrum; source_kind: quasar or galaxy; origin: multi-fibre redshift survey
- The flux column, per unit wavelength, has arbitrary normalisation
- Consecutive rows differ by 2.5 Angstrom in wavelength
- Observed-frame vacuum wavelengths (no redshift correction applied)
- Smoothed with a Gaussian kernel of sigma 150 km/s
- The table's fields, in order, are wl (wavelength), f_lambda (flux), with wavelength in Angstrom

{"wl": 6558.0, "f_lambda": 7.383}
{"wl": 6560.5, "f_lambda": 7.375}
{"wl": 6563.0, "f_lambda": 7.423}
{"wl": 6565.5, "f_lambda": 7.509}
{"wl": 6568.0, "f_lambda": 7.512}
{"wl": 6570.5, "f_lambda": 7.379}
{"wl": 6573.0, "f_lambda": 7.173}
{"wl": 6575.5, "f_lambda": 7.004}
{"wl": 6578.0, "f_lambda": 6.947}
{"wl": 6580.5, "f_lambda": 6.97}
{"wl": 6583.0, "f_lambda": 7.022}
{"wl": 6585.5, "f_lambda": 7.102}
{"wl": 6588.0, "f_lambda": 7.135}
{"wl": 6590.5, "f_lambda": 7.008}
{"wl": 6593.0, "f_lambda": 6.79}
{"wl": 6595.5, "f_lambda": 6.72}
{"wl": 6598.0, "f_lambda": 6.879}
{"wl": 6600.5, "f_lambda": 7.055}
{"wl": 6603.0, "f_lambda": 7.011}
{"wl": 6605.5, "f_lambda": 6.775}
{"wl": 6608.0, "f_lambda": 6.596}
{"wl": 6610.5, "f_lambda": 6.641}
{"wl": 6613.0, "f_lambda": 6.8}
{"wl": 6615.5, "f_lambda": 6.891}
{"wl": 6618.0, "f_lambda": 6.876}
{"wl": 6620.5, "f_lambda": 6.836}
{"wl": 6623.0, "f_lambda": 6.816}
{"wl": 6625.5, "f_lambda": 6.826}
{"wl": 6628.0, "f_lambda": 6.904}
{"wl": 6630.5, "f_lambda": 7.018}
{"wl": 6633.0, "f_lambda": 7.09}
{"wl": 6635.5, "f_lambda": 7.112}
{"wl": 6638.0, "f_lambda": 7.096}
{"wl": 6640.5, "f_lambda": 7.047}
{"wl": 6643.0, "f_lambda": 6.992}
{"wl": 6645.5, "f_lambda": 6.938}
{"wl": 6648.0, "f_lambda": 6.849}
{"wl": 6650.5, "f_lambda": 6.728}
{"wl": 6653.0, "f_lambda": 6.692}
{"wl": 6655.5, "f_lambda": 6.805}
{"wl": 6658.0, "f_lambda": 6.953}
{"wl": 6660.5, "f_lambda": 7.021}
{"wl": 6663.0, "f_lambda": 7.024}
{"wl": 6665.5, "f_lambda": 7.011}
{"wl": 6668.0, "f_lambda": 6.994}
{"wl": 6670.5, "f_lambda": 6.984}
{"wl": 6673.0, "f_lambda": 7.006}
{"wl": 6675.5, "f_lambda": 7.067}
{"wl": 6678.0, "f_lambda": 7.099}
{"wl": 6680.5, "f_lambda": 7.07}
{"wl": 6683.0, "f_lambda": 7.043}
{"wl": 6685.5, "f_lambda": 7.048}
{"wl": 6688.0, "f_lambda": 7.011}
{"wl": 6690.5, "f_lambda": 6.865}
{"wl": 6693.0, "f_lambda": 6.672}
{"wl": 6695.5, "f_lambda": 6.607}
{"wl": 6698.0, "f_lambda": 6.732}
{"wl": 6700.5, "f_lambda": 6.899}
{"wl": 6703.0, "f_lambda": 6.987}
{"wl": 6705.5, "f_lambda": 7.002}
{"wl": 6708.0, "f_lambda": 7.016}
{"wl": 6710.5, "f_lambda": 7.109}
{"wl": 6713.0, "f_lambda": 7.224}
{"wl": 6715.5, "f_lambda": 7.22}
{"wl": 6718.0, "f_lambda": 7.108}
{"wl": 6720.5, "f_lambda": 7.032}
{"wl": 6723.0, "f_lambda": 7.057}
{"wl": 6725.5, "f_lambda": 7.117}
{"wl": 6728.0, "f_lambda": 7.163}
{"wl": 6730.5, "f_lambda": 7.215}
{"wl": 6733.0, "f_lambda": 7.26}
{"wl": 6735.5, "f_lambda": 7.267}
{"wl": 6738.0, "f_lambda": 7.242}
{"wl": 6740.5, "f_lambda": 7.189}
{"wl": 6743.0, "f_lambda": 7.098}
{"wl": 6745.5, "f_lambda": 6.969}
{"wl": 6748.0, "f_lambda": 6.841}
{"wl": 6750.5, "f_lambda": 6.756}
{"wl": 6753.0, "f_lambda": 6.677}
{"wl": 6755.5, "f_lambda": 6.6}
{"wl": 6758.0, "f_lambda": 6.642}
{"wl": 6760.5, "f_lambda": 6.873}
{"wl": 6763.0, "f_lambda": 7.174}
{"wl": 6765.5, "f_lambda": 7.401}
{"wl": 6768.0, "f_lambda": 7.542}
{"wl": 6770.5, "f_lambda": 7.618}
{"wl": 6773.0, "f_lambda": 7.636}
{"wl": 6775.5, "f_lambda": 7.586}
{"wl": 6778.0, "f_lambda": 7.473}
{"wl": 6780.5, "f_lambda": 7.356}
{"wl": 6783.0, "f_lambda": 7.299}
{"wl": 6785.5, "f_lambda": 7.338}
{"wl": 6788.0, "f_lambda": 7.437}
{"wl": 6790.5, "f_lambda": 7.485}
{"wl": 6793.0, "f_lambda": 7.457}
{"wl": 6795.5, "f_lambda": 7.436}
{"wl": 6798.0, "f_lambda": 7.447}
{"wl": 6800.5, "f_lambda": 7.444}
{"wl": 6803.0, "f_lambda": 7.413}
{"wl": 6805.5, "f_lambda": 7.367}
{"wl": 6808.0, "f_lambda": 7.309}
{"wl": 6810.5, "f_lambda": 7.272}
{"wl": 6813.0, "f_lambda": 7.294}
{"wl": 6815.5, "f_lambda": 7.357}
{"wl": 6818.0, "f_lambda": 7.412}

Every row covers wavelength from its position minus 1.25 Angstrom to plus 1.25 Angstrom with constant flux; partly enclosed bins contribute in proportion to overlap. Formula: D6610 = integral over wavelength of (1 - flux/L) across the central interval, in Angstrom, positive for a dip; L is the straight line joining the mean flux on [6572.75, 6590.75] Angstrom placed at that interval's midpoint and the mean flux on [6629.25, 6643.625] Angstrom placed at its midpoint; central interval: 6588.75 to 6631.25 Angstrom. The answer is 1.2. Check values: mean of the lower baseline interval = 7.04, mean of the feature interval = 6.85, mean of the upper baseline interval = 7.06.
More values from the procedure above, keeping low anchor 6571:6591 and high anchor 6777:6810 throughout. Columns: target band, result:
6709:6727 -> 0.39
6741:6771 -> 1.37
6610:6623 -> 0.54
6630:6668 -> 1.11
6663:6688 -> 0.61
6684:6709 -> 1.25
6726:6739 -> 0.14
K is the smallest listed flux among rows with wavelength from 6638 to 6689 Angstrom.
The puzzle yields 6.692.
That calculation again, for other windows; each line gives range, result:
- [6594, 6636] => 6.596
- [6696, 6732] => 6.732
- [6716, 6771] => 6.6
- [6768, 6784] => 7.299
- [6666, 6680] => 6.984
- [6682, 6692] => 6.865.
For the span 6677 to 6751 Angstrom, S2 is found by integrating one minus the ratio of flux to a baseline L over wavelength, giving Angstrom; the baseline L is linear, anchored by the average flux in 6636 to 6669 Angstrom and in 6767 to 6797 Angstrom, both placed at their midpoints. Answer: 1.6 Angstrom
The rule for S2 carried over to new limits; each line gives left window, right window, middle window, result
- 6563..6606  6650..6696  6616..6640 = 0.19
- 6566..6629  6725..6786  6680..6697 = 0.45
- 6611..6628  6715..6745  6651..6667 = 0.10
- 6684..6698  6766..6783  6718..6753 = 0.56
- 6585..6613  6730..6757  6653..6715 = -0.16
